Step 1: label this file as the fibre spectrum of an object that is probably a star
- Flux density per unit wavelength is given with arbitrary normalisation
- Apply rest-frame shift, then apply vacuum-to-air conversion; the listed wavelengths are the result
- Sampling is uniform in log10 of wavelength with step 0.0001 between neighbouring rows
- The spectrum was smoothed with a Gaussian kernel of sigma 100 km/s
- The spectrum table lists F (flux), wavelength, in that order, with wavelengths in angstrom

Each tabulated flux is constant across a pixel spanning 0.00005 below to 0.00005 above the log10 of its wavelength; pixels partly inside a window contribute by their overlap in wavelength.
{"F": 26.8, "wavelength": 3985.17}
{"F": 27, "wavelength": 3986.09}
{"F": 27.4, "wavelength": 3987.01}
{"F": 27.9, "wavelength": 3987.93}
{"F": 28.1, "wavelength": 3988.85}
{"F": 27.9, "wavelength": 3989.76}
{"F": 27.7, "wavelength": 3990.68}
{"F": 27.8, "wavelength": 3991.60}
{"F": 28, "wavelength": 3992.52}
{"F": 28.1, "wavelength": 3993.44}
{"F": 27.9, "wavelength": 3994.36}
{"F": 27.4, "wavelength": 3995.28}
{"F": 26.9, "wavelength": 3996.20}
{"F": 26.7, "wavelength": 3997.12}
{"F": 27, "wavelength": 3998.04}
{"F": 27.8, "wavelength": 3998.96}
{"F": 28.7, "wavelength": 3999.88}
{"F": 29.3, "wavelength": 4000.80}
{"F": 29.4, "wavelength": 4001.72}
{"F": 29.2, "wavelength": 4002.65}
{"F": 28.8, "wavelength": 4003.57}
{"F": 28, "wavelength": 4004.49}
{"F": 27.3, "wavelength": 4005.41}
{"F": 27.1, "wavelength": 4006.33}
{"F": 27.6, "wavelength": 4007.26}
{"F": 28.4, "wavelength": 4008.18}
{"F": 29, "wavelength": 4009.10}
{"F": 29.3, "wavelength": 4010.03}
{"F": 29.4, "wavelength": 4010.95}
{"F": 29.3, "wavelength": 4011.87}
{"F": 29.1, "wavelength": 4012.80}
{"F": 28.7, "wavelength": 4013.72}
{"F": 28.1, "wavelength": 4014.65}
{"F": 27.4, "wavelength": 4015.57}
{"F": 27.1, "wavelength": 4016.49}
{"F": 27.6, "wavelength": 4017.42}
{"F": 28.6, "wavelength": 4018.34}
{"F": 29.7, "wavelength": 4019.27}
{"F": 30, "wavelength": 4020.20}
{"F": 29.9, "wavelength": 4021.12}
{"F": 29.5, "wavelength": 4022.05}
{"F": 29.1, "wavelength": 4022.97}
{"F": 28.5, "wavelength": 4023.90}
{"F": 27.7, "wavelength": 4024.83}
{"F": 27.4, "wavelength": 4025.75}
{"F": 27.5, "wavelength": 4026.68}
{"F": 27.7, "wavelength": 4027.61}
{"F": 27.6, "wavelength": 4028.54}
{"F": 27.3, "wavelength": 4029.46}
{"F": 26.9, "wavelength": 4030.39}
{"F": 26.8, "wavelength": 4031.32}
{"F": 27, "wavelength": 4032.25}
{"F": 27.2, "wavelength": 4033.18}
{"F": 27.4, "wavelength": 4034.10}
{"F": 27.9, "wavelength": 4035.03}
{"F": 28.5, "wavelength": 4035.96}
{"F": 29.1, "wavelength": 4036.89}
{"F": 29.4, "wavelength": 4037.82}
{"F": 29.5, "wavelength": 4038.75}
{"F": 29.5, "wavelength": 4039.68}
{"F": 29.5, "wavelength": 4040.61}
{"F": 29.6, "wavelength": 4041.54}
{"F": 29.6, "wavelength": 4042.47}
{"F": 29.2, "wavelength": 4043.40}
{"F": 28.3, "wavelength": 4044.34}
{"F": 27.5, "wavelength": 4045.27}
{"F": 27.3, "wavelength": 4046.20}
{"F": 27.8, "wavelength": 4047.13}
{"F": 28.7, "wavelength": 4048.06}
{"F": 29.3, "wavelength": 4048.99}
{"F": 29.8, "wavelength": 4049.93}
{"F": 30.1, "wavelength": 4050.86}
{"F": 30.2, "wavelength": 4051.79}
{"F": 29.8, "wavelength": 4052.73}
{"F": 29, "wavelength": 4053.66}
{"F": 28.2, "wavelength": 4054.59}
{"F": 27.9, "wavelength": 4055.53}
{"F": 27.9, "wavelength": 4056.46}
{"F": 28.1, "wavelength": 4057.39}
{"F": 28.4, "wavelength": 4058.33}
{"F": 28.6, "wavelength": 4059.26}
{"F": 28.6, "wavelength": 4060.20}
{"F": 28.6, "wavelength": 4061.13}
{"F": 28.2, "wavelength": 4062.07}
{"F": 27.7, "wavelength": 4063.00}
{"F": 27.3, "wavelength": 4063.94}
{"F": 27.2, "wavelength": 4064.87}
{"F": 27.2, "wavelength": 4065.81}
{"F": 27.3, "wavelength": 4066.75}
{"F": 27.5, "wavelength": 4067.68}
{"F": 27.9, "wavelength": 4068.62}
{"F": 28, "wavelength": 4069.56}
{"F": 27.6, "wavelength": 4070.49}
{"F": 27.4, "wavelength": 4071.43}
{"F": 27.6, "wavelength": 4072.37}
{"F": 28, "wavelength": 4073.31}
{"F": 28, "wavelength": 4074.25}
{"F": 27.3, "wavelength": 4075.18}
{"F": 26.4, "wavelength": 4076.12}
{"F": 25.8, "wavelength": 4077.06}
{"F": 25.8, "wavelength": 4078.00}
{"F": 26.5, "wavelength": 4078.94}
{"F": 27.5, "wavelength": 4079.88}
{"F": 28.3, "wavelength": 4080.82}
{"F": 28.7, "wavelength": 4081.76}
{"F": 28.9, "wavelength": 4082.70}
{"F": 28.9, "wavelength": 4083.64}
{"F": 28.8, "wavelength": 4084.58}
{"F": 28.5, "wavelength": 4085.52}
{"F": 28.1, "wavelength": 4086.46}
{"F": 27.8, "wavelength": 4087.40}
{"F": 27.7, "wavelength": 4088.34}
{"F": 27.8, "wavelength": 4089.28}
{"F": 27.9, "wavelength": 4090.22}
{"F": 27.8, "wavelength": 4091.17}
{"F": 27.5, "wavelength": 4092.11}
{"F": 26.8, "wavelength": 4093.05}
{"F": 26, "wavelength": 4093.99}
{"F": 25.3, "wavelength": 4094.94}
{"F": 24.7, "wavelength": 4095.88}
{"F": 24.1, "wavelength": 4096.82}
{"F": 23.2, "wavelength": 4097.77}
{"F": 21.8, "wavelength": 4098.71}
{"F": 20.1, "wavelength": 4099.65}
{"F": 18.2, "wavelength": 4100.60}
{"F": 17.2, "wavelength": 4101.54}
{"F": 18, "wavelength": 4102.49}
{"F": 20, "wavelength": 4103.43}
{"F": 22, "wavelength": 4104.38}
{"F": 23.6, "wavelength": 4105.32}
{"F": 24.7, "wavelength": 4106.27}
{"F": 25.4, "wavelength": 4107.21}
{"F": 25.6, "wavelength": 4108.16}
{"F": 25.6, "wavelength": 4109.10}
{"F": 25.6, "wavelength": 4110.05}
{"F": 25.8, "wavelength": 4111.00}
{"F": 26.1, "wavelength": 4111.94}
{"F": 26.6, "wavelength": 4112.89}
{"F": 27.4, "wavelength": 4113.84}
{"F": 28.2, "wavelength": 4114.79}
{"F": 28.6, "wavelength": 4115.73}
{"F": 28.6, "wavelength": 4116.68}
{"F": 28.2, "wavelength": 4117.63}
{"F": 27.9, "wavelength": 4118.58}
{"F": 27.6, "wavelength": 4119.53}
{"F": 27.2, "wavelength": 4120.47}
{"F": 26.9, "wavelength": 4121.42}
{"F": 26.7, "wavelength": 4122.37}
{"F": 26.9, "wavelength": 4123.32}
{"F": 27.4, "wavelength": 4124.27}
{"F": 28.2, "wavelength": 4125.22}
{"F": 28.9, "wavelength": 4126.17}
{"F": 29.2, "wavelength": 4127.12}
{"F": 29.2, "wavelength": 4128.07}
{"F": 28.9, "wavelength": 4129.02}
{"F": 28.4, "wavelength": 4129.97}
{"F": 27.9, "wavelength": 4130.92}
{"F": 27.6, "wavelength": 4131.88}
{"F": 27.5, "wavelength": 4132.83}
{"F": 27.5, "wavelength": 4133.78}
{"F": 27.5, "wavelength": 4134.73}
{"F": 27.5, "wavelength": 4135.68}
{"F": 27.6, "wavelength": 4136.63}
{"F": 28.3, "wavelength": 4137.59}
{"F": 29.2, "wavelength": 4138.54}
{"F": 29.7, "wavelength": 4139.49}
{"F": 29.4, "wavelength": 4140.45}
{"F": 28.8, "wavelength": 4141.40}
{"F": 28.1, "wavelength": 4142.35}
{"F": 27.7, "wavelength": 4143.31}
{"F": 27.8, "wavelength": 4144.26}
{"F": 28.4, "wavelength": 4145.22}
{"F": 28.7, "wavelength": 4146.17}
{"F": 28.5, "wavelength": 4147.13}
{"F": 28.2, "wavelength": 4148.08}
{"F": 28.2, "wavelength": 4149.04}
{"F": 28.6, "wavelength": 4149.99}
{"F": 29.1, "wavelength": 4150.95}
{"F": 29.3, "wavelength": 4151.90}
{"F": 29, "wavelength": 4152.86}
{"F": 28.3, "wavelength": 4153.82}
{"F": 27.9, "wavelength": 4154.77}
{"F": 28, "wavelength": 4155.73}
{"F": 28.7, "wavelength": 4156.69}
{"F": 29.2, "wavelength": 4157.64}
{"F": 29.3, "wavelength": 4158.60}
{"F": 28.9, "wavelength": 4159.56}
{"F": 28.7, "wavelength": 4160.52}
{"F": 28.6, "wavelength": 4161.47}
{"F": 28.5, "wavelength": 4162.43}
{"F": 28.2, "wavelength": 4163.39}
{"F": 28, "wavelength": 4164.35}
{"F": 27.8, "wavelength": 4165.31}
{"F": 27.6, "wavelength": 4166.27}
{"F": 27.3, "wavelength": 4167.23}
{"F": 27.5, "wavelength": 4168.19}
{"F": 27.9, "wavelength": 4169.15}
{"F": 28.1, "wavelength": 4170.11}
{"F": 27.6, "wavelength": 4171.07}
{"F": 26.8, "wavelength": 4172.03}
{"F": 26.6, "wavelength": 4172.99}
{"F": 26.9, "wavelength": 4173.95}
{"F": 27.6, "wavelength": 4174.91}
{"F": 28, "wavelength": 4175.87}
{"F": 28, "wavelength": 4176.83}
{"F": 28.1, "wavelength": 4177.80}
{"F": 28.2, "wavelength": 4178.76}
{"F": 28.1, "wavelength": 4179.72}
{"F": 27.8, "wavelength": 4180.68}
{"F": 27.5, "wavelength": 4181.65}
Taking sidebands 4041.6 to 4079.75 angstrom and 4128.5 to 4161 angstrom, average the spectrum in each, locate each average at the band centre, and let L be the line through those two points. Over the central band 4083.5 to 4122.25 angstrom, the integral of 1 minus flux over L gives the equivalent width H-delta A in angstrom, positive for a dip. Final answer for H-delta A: 3.7 angstrom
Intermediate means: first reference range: 28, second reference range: 28.4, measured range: 25.5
